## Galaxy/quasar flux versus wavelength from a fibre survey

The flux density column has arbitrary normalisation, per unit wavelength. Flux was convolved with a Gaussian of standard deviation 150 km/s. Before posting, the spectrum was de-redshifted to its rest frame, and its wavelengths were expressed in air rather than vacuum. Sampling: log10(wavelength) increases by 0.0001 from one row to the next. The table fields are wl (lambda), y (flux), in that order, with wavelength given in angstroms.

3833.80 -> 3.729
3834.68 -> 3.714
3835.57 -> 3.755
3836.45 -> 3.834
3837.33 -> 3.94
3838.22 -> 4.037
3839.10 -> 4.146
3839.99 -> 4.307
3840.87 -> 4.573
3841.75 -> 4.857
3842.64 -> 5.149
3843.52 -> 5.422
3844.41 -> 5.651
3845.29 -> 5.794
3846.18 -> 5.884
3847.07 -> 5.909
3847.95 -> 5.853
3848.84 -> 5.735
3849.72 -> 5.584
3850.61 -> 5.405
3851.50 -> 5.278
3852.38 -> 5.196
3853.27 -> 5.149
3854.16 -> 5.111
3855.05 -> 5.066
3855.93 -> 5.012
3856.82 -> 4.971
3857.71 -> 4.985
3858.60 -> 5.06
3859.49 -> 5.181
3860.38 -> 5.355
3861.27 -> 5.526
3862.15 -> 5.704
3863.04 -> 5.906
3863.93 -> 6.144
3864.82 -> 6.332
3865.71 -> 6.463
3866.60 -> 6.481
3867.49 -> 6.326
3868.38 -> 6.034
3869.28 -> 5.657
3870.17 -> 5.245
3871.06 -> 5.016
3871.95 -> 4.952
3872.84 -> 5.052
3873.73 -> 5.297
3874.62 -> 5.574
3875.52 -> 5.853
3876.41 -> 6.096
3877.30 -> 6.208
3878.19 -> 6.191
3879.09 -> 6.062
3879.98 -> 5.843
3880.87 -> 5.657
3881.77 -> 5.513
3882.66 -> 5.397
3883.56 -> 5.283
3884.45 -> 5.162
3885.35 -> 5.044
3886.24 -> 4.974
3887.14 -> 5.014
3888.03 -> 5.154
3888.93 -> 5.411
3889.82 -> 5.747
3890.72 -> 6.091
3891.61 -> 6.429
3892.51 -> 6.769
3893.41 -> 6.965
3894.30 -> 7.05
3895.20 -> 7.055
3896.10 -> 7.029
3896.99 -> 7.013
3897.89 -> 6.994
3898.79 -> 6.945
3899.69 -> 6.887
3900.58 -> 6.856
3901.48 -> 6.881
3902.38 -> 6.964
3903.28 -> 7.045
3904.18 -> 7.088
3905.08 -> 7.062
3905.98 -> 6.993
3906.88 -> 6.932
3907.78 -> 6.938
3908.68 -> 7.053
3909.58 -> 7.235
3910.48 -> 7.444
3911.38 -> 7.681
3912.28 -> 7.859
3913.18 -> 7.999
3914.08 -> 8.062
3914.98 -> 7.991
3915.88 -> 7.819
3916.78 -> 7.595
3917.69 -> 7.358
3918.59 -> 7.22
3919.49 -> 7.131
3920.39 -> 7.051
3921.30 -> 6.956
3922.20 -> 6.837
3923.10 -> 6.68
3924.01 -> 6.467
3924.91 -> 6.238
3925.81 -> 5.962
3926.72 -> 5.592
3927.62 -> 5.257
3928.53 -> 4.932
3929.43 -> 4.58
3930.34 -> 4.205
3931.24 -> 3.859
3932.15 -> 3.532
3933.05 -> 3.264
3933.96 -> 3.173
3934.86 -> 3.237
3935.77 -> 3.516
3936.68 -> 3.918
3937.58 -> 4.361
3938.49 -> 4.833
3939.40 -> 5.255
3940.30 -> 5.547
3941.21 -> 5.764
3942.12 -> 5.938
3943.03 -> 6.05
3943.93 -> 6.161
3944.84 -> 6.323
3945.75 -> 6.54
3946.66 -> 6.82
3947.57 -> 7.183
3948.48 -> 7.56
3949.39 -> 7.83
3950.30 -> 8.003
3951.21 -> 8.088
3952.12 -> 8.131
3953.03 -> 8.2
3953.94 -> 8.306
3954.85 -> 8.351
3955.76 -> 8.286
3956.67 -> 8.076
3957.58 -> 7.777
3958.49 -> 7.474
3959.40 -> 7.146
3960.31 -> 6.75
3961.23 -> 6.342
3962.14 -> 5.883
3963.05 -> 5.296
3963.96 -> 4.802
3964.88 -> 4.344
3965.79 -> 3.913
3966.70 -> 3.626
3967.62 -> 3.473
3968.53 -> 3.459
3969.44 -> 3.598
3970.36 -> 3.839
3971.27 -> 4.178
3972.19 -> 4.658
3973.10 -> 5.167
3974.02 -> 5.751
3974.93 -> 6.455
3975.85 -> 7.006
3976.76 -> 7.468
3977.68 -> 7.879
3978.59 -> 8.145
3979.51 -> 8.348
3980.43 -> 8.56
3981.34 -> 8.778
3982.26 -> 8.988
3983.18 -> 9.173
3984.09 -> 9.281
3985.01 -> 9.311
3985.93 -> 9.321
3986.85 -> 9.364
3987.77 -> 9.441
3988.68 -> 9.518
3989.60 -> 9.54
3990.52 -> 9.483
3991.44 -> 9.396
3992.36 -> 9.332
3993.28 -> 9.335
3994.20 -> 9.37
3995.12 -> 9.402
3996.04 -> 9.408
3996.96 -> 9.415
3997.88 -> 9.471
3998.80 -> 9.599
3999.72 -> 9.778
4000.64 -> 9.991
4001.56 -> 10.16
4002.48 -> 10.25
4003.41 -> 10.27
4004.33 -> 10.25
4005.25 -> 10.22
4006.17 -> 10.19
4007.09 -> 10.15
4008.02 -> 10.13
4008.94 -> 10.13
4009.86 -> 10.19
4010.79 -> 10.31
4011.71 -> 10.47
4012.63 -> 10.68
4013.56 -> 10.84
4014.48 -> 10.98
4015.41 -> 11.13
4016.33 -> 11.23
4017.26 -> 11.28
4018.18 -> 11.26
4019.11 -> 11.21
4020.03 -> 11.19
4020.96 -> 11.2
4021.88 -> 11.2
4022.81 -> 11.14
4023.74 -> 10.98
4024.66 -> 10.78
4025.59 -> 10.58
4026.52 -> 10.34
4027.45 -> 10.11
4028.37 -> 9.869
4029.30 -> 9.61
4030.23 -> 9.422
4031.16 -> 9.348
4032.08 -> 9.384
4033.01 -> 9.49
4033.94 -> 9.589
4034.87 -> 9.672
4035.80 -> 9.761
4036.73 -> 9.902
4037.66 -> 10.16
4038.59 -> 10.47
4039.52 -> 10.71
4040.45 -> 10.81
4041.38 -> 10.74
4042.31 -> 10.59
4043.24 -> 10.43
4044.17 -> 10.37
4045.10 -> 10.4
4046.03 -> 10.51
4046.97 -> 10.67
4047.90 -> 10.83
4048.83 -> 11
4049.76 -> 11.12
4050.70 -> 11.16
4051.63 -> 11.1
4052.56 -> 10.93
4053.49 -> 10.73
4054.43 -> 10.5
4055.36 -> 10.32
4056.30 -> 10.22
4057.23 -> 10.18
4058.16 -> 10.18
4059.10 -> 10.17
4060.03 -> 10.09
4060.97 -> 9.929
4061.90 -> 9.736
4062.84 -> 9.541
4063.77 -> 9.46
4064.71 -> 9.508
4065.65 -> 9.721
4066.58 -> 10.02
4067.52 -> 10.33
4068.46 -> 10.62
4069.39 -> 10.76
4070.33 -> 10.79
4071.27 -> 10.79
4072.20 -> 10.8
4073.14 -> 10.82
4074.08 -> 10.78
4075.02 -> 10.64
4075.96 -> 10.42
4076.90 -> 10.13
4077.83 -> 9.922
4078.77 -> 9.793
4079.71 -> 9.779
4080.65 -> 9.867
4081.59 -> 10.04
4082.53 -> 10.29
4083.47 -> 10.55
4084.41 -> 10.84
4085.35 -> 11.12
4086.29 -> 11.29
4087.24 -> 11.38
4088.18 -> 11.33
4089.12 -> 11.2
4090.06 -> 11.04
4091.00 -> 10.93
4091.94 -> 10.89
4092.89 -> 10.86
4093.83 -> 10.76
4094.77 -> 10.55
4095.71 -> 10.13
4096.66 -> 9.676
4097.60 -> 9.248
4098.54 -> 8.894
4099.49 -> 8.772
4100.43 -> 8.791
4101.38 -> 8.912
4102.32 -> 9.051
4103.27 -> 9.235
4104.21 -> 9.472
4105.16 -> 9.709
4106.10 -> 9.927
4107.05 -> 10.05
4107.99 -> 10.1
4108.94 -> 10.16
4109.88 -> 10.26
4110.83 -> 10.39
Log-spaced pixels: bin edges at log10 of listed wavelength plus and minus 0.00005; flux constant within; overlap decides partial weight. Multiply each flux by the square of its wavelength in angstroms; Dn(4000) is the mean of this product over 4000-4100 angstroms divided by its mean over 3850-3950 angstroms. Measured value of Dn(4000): 1.9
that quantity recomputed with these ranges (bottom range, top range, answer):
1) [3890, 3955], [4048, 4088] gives 1.73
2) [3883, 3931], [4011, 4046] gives 1.69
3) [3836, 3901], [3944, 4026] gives 1.60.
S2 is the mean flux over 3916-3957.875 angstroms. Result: 6.18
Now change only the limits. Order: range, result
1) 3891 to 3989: 6.59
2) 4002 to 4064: 10.4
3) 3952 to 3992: 7.1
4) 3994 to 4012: 9.96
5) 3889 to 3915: 7.03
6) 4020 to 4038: 10.2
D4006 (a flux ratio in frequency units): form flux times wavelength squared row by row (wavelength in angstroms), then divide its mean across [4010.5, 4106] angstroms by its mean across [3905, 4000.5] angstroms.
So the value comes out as 1.58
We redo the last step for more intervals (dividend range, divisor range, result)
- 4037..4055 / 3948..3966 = 1.58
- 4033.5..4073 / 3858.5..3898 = 1.94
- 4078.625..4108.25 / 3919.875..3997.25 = 1.62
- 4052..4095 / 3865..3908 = 1.87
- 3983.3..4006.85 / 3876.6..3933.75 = 1.59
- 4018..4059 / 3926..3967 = 1.86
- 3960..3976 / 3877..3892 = 0.91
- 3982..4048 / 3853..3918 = 1.74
